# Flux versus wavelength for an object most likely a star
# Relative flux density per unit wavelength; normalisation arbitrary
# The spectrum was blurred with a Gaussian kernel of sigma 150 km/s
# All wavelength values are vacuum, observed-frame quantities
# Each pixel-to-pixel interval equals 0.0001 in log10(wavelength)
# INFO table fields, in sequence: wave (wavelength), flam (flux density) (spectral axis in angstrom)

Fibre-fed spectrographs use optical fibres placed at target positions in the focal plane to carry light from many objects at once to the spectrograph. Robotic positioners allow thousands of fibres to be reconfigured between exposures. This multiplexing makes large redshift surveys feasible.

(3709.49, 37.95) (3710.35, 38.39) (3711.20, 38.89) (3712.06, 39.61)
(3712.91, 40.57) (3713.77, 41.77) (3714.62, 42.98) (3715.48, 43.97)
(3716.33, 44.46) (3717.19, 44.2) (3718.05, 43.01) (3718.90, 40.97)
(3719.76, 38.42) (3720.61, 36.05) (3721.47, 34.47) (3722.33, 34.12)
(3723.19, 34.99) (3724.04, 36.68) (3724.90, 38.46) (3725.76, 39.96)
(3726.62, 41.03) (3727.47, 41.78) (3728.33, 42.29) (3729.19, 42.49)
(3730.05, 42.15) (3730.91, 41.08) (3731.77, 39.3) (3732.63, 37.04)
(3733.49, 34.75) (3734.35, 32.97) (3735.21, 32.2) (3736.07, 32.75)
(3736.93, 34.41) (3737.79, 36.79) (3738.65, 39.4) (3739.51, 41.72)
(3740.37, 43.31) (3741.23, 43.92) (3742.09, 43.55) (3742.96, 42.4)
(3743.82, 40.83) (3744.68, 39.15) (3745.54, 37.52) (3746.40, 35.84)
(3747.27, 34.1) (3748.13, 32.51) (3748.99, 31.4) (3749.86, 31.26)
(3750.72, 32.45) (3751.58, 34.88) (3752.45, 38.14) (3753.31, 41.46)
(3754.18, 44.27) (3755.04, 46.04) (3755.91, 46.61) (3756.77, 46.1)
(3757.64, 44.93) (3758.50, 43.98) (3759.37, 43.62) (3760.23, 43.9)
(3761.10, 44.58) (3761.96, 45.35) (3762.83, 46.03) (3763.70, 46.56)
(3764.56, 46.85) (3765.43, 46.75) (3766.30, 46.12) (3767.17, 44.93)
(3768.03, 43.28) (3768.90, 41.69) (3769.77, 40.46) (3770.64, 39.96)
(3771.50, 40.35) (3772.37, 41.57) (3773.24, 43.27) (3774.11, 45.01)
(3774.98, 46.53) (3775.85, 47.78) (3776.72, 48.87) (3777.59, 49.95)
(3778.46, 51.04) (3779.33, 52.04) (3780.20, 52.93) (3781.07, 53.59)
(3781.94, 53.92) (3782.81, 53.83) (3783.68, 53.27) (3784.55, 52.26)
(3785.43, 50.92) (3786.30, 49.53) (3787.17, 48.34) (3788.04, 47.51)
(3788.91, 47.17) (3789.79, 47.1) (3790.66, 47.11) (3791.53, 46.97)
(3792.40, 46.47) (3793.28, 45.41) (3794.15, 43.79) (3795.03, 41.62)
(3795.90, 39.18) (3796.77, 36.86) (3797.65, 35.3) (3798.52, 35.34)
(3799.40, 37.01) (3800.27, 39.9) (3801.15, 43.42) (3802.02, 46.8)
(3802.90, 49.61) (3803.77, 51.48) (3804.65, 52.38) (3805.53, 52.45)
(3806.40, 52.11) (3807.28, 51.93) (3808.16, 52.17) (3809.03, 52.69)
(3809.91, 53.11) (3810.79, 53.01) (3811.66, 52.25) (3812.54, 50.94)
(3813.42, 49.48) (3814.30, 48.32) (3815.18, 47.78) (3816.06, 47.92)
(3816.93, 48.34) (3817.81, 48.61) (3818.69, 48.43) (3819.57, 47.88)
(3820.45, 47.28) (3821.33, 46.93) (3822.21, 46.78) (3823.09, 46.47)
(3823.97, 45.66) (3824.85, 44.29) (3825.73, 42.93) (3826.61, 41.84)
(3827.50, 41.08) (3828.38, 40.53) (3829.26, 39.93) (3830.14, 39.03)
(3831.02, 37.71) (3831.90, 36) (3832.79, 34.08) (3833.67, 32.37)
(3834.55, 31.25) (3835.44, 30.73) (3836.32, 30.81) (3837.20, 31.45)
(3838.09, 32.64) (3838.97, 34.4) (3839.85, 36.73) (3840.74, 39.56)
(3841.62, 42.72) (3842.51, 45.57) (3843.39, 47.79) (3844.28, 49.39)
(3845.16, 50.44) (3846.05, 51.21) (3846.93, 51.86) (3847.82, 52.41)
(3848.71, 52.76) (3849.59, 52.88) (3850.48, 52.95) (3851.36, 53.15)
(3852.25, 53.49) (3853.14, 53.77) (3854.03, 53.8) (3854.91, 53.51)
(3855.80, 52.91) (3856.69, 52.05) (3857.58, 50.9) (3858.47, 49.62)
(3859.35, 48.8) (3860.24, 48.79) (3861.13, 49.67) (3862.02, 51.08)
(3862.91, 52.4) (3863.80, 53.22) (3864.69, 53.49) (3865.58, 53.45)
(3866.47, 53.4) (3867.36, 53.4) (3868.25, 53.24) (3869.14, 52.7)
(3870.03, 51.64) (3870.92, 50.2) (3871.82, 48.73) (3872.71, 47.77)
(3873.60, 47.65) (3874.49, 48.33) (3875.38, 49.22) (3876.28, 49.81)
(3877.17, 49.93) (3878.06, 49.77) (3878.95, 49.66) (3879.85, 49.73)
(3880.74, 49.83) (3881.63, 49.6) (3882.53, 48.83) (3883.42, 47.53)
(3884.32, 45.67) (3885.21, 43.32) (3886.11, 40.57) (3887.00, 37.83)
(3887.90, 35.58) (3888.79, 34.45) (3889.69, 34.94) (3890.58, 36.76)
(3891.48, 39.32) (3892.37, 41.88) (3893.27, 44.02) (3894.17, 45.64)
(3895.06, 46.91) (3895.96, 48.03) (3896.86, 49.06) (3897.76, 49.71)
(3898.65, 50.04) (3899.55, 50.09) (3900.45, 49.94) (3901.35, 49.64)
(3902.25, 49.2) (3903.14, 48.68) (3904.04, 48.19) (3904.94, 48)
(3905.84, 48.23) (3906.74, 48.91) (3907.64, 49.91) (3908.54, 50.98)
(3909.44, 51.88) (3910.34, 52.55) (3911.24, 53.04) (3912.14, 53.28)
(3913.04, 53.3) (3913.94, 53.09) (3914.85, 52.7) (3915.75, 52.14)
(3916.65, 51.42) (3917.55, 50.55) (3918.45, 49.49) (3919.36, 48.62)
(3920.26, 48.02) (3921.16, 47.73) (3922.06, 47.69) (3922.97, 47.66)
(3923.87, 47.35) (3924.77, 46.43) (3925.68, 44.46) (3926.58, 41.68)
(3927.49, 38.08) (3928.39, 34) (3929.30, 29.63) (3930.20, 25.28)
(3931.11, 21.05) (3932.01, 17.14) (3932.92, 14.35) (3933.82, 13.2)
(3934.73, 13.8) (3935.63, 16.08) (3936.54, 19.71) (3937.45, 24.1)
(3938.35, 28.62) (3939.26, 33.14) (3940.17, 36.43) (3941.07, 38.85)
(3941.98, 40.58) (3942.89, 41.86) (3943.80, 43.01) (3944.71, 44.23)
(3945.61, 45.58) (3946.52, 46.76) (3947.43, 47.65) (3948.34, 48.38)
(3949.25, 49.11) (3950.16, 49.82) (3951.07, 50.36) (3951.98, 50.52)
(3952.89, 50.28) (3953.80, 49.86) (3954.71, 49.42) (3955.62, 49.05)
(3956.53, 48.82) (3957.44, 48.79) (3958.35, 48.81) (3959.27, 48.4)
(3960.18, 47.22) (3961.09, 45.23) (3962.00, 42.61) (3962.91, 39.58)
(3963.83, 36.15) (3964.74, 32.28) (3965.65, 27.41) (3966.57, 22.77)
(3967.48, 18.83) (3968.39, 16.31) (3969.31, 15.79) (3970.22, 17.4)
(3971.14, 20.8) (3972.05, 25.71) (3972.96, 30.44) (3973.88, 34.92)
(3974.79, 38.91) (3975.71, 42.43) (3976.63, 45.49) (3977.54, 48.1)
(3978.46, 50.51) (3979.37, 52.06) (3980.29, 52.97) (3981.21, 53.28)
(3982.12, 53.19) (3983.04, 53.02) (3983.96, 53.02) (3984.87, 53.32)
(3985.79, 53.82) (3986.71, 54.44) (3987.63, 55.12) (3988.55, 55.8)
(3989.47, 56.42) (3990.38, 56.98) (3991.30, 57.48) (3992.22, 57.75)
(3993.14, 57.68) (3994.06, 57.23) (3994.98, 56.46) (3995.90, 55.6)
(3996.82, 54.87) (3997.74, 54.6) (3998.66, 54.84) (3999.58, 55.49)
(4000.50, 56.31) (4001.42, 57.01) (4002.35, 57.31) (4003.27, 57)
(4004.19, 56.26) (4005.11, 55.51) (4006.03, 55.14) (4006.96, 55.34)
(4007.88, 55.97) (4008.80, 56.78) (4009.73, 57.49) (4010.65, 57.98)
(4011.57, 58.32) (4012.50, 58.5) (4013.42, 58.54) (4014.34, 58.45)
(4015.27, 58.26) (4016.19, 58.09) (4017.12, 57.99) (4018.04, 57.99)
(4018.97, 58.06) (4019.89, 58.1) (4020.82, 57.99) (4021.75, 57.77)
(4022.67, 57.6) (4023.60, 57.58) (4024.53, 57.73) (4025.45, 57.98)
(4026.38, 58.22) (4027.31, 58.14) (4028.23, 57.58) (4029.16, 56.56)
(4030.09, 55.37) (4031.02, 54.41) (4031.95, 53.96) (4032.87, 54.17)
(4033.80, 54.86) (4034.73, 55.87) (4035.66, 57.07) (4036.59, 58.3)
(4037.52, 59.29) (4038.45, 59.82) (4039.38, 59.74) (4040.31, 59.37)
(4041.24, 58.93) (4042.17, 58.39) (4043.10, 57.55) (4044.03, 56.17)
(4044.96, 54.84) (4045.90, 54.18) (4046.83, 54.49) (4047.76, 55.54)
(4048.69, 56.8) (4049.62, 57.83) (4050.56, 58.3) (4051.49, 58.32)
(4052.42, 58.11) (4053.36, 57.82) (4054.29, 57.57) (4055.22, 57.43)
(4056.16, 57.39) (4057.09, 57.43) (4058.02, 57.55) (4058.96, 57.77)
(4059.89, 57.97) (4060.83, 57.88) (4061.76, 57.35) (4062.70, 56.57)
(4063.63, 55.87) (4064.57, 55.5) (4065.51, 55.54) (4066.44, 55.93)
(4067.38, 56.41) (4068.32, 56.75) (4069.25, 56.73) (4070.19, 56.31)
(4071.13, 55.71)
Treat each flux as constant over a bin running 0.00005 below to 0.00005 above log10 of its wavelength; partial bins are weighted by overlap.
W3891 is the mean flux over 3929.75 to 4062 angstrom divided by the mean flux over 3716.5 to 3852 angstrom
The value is 1.13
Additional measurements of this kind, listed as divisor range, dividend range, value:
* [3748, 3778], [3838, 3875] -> 1.16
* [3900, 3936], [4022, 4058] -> 1.34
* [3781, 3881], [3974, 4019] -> 1.16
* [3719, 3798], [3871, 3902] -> 1.08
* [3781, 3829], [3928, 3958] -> 0.79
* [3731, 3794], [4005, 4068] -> 1.32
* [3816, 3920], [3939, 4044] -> 1.07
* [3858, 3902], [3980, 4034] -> 1.18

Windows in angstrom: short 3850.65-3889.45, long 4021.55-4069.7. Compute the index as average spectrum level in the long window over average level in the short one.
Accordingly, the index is 1.16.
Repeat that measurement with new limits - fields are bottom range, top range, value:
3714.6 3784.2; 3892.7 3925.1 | 1.18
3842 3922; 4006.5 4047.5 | 1.17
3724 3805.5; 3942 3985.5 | 0.98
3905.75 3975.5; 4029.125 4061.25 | 1.44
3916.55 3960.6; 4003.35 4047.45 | 1.42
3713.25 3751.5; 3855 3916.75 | 1.26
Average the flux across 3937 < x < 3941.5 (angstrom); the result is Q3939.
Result 32.3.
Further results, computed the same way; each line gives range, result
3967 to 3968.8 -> 17.7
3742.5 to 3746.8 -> 39.2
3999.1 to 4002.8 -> 56.4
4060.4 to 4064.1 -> 57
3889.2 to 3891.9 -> 36.9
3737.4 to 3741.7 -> 41.1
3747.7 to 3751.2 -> 32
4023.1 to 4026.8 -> 57.8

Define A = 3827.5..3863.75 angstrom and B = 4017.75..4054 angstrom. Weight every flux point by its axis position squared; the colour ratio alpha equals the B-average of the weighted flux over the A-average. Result 1.4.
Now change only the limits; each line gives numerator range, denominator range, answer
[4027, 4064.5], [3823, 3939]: 1.40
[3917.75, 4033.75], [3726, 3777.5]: 1.27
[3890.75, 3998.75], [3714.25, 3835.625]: 1.10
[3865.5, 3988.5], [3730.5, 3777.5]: 1.16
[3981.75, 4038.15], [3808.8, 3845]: 1.44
